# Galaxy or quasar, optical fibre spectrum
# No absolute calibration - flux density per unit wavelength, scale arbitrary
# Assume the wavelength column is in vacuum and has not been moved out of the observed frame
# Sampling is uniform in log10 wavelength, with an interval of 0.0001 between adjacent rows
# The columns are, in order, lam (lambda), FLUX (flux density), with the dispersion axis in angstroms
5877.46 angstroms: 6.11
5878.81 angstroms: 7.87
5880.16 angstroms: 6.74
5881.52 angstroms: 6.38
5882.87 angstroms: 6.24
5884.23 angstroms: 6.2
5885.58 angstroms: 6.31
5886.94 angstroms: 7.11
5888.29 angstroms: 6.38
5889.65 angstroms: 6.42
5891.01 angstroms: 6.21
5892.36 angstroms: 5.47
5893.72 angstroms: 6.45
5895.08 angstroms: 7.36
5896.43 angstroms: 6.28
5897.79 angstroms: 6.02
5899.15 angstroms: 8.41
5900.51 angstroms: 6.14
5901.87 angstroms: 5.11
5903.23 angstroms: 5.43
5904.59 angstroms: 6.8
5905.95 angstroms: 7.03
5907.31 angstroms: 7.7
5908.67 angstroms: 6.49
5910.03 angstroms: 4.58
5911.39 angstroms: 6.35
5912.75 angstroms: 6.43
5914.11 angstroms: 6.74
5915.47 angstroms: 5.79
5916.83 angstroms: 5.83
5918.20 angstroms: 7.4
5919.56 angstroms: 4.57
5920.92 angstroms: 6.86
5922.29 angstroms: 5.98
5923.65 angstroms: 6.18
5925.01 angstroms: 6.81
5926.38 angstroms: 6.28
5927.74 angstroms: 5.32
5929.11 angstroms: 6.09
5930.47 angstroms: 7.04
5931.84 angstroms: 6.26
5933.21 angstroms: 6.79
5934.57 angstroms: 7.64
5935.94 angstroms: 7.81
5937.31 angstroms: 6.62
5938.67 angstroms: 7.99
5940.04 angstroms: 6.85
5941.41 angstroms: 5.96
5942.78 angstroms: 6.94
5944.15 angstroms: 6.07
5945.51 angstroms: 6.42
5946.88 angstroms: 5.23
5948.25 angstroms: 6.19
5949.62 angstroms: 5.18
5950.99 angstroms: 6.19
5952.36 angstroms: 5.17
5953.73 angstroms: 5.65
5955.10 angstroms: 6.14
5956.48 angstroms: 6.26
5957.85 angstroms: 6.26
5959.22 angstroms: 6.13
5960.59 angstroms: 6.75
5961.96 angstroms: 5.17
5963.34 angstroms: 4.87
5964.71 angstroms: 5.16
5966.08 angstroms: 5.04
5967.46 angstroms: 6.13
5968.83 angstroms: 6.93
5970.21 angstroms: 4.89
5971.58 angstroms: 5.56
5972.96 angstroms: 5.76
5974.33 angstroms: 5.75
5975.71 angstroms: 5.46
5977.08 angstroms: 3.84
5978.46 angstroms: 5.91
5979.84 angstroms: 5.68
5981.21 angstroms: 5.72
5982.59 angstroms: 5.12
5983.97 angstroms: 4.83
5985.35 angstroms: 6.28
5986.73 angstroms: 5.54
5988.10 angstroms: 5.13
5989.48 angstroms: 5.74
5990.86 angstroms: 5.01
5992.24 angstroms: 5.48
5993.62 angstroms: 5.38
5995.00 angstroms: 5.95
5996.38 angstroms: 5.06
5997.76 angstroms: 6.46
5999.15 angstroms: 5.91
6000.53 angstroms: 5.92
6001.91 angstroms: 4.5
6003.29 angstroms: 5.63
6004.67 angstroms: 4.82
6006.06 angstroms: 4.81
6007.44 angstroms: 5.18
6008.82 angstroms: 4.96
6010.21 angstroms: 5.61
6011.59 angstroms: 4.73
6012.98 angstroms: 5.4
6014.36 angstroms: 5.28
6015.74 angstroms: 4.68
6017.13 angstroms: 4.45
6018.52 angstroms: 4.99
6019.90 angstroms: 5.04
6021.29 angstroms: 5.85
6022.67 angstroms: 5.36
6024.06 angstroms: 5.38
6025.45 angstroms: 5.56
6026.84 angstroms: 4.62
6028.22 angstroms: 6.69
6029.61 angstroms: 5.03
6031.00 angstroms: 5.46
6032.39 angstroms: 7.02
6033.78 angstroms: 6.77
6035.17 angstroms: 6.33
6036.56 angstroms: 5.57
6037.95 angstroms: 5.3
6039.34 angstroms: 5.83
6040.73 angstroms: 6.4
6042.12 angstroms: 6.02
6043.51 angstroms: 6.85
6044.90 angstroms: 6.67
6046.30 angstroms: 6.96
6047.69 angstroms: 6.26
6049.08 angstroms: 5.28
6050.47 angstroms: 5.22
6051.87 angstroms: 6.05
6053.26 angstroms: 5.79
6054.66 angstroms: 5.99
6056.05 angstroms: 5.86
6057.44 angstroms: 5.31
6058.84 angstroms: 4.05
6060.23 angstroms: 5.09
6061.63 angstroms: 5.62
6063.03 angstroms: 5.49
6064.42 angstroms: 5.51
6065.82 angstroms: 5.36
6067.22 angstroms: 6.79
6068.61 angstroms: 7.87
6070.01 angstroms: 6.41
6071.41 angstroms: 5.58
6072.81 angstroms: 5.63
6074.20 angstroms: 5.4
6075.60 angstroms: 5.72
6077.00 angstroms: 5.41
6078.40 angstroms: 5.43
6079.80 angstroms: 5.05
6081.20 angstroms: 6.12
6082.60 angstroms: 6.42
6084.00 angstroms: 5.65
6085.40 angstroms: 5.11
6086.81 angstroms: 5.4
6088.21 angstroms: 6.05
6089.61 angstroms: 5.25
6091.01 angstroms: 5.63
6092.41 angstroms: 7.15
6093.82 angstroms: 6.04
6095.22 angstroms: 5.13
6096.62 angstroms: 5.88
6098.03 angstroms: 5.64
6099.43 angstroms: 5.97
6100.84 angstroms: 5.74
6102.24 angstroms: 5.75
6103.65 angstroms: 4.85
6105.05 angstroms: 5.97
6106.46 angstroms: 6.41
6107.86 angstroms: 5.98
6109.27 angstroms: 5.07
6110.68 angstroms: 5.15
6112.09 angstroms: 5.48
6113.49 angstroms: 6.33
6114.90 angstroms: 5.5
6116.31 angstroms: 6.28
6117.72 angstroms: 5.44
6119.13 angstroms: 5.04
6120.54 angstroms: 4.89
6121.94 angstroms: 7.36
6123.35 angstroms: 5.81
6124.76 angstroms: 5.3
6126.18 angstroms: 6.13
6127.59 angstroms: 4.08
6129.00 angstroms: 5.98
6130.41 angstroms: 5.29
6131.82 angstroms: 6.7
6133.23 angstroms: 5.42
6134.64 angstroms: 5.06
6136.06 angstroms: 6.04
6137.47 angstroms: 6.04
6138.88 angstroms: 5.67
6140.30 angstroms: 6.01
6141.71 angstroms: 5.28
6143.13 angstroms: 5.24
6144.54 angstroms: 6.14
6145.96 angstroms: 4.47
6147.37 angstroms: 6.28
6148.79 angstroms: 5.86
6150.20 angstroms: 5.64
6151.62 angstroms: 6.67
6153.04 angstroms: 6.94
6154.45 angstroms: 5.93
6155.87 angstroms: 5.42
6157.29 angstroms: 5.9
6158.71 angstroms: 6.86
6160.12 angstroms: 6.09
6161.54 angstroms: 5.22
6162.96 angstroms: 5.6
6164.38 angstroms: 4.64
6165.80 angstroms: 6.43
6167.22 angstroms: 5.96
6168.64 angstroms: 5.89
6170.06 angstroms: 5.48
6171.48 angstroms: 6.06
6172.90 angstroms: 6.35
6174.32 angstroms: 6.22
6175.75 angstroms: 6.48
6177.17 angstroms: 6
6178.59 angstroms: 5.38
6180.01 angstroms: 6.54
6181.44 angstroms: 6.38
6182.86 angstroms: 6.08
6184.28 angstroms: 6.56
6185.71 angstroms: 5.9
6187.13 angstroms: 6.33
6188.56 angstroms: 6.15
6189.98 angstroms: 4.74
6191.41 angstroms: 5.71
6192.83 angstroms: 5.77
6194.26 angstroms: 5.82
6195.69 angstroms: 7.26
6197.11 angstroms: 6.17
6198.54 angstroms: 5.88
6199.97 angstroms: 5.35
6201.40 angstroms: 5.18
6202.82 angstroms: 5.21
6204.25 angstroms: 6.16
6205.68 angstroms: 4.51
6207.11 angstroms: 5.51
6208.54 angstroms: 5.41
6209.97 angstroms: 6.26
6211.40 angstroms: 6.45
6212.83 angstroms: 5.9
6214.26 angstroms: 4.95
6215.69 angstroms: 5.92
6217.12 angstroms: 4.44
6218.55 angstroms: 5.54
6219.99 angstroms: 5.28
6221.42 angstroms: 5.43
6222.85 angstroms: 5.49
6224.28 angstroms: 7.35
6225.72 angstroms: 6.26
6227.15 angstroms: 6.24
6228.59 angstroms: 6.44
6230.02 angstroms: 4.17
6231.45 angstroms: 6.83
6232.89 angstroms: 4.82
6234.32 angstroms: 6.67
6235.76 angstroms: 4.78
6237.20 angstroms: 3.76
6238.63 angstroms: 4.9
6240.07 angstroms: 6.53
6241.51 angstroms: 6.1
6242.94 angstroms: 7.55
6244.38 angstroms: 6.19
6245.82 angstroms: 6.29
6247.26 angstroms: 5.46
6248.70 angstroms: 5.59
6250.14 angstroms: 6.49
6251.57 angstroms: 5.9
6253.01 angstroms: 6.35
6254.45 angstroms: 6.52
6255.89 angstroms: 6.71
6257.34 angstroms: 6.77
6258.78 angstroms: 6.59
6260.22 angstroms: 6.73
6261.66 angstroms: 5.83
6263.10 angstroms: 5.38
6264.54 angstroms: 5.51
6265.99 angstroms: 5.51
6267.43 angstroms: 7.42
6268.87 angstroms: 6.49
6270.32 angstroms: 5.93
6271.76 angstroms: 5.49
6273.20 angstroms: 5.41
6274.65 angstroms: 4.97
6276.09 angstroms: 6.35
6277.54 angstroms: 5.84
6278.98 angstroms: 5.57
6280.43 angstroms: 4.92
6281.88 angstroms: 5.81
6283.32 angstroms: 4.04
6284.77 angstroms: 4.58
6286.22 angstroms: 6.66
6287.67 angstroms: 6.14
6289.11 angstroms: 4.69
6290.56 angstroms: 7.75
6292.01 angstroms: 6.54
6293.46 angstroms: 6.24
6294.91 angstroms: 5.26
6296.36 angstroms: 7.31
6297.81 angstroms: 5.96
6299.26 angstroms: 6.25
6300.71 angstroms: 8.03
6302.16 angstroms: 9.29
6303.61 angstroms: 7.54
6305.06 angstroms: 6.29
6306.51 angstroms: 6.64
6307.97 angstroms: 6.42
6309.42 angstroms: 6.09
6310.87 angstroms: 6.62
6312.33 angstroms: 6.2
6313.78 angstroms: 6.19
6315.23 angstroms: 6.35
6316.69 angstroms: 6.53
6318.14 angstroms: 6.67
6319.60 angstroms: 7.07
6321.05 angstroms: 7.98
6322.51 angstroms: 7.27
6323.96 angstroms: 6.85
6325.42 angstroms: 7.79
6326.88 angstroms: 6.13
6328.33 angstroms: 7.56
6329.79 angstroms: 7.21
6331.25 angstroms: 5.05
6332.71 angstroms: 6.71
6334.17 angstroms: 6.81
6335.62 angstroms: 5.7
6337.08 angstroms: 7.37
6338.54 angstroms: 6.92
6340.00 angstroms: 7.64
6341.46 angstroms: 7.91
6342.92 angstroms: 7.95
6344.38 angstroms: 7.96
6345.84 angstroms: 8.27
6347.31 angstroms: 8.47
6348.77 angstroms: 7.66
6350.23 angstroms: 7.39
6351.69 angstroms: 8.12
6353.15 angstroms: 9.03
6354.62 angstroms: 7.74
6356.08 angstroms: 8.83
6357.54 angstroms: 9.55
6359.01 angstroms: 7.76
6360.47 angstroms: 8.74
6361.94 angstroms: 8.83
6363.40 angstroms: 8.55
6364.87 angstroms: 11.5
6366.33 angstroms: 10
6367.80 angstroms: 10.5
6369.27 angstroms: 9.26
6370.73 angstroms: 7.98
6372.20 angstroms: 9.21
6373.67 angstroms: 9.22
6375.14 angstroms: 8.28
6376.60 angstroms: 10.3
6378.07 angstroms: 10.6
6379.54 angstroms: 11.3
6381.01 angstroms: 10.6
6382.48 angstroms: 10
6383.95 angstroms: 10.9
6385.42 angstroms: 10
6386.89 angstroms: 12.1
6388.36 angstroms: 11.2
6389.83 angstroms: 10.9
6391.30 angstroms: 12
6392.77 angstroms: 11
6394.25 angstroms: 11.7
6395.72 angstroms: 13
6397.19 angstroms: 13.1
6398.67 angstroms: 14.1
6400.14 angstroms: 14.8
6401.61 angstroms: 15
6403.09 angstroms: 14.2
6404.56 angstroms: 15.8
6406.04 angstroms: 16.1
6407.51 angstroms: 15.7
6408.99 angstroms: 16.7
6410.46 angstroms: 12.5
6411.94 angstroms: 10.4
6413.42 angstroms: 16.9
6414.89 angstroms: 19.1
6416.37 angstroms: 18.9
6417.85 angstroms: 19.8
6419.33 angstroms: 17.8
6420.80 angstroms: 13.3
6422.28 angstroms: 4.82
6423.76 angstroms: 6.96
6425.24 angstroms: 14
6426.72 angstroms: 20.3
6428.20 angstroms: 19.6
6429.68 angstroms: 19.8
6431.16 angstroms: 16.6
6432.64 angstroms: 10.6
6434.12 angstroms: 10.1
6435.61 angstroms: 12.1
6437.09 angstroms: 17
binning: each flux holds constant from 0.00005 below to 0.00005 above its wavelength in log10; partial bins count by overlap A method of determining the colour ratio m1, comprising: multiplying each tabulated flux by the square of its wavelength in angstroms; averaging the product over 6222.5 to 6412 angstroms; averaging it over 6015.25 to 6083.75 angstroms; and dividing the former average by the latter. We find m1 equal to 1.51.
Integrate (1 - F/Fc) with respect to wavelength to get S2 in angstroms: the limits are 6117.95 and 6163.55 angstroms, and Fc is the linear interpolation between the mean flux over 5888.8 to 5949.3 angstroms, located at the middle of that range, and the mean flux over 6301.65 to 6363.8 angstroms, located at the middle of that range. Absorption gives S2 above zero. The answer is 7.7 angstroms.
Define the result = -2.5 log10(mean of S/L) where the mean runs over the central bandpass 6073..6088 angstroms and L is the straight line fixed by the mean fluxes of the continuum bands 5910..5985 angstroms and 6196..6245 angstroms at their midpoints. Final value 0.05 mag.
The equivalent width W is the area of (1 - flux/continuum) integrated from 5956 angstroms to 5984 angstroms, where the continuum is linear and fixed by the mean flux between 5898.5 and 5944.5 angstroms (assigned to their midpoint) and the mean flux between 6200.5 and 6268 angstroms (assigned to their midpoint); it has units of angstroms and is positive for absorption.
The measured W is 3.5 angstroms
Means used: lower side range 6.48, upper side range 5.85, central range 5.59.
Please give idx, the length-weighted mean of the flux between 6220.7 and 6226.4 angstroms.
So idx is 6.13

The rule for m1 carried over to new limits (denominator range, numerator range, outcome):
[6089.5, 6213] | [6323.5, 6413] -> 1.84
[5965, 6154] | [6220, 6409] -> 1.51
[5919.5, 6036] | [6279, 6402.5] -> 1.62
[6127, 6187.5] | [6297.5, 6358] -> 1.30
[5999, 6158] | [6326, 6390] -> 1.68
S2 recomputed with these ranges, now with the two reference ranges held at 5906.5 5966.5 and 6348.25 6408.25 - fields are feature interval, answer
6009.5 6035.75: 6.0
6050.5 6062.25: 3.2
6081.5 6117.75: 9.9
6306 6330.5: 8.2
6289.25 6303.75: 4.5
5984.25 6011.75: 5.8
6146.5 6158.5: 3.4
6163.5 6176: 3.9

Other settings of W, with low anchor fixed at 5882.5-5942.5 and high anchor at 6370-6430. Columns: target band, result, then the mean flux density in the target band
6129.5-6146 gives 6.7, 5.66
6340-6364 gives 8.1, 8.28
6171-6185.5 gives 5.6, 6.2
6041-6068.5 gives 8.3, 5.85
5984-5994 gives 2.7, 5.47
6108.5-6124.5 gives 6.2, 5.66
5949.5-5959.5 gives 1.6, 5.9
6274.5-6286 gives 6.2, 5.34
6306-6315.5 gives 4.4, 6.35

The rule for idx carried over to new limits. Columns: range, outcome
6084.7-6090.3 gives 5.45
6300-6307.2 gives 7.57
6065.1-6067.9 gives 6.05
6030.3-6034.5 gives 6.41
